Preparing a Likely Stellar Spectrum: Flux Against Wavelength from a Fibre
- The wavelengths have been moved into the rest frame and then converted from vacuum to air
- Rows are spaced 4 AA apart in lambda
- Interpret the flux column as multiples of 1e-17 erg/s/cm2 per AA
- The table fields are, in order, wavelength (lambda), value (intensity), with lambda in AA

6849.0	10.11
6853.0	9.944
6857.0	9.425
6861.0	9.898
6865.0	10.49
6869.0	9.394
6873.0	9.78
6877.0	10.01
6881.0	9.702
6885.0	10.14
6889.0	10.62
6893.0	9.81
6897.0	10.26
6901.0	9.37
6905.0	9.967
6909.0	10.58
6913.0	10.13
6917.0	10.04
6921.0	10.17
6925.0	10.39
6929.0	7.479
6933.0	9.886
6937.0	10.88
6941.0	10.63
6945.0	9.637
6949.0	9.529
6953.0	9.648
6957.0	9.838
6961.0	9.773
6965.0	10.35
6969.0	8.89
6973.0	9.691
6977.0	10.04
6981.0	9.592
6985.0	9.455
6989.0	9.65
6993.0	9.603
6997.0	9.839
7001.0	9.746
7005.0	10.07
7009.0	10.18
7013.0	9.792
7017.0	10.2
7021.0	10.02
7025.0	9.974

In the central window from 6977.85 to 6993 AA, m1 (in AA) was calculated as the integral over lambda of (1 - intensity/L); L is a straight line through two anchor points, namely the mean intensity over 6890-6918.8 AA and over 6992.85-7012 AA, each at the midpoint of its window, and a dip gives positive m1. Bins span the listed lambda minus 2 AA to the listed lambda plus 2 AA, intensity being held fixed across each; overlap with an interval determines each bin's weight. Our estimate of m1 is 0.50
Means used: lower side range 10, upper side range 9.91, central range 9.61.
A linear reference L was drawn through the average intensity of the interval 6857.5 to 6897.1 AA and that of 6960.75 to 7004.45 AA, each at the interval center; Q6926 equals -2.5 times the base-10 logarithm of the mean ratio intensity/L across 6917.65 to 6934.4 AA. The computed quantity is 0.04 mag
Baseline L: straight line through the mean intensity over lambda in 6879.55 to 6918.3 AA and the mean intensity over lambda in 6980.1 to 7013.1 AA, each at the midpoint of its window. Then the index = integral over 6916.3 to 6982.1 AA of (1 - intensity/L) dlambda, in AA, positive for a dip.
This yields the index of 0.84 AA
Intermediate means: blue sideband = 10.1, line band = 9.79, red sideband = 9.77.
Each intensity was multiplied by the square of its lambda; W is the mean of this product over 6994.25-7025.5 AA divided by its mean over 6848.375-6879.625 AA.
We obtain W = 1.1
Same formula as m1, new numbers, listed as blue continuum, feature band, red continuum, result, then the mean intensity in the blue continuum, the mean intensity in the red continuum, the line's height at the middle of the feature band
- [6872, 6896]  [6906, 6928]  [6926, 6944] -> -0.6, 10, 9.75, 9.85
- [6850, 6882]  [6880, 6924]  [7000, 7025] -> -0.9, 9.84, 10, 9.88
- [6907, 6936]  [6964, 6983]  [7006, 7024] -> 0.5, 9.85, 10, 9.96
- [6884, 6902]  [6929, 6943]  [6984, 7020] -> -0.1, 10.1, 9.85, 9.99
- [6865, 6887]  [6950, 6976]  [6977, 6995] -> -0.1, 9.87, 9.63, 9.68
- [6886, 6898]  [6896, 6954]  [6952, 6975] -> 0.4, 10.2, 9.7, 9.98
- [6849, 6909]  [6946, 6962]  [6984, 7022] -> 0.3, 9.94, 9.86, 9.89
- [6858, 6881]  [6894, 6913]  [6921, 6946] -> -0.3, 9.87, 9.85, 9.86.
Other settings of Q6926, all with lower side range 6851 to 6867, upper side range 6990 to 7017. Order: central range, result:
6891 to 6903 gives 0.012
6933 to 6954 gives -0.017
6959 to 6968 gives -0.003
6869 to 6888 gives 0.004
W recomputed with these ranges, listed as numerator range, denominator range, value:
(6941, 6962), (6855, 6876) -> 1.02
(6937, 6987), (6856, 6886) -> 1.02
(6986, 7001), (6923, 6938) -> 1.03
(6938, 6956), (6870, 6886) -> 1.03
